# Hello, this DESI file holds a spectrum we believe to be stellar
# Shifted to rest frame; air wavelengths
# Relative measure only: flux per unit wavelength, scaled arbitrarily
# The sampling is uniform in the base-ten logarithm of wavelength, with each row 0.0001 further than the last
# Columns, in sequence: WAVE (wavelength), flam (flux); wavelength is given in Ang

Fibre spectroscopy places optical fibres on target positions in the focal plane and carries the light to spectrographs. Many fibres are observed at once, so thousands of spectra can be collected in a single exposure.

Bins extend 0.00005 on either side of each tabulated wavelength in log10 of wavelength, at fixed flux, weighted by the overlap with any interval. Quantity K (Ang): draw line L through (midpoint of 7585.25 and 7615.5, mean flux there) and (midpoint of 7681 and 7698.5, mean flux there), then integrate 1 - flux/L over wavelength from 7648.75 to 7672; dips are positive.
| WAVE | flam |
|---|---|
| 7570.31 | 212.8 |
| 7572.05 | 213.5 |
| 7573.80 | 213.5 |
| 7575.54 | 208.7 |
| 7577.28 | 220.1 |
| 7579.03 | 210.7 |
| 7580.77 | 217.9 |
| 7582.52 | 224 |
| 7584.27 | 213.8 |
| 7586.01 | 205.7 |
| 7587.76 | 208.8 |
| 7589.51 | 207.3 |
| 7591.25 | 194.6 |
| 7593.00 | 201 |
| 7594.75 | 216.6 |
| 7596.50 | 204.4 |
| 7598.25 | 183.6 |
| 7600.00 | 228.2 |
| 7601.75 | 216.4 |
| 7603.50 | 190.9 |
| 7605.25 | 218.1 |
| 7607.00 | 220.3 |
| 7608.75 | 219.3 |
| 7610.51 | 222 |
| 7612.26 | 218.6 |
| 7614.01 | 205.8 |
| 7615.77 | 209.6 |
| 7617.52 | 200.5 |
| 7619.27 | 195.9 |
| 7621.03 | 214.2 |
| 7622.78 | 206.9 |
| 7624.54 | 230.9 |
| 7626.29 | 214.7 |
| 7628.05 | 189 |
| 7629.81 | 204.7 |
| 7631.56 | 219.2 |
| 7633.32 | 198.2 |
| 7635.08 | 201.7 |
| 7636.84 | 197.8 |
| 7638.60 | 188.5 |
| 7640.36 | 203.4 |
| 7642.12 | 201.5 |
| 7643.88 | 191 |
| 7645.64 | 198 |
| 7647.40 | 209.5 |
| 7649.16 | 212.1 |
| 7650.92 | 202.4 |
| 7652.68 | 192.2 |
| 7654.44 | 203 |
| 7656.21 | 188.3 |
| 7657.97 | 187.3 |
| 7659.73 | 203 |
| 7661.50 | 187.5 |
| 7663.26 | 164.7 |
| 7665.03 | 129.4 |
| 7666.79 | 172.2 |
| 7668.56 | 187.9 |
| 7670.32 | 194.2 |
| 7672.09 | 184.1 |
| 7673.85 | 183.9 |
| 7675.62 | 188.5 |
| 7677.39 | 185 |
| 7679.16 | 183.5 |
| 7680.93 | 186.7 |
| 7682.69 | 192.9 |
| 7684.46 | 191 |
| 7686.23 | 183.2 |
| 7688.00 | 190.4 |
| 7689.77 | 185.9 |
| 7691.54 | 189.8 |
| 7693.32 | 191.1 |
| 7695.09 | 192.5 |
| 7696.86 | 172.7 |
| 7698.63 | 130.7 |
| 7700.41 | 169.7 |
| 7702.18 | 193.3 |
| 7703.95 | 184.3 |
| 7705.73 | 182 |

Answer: 0.9 Ang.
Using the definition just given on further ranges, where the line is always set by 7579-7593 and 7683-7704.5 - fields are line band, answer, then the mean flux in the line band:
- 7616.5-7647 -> -0.9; 203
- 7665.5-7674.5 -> 0.3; 182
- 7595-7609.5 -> -0.3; 210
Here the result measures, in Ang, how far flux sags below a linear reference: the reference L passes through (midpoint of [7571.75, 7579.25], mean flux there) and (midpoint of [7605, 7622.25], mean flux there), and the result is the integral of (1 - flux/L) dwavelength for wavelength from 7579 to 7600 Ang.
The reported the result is 0.5 Ang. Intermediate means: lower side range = 213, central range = 208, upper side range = 212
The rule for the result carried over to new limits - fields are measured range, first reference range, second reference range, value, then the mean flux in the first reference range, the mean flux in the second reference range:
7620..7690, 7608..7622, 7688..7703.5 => 0.45 Ang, 211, 179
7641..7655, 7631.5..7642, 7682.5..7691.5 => -0.28 Ang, 200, 188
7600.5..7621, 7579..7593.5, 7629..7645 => -0.59 Ang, 209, 201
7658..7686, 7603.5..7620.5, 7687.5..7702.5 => 0.76 Ang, 211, 179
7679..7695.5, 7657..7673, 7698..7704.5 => -1.44 Ang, 179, 170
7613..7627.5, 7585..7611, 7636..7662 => -0.38 Ang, 209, 198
